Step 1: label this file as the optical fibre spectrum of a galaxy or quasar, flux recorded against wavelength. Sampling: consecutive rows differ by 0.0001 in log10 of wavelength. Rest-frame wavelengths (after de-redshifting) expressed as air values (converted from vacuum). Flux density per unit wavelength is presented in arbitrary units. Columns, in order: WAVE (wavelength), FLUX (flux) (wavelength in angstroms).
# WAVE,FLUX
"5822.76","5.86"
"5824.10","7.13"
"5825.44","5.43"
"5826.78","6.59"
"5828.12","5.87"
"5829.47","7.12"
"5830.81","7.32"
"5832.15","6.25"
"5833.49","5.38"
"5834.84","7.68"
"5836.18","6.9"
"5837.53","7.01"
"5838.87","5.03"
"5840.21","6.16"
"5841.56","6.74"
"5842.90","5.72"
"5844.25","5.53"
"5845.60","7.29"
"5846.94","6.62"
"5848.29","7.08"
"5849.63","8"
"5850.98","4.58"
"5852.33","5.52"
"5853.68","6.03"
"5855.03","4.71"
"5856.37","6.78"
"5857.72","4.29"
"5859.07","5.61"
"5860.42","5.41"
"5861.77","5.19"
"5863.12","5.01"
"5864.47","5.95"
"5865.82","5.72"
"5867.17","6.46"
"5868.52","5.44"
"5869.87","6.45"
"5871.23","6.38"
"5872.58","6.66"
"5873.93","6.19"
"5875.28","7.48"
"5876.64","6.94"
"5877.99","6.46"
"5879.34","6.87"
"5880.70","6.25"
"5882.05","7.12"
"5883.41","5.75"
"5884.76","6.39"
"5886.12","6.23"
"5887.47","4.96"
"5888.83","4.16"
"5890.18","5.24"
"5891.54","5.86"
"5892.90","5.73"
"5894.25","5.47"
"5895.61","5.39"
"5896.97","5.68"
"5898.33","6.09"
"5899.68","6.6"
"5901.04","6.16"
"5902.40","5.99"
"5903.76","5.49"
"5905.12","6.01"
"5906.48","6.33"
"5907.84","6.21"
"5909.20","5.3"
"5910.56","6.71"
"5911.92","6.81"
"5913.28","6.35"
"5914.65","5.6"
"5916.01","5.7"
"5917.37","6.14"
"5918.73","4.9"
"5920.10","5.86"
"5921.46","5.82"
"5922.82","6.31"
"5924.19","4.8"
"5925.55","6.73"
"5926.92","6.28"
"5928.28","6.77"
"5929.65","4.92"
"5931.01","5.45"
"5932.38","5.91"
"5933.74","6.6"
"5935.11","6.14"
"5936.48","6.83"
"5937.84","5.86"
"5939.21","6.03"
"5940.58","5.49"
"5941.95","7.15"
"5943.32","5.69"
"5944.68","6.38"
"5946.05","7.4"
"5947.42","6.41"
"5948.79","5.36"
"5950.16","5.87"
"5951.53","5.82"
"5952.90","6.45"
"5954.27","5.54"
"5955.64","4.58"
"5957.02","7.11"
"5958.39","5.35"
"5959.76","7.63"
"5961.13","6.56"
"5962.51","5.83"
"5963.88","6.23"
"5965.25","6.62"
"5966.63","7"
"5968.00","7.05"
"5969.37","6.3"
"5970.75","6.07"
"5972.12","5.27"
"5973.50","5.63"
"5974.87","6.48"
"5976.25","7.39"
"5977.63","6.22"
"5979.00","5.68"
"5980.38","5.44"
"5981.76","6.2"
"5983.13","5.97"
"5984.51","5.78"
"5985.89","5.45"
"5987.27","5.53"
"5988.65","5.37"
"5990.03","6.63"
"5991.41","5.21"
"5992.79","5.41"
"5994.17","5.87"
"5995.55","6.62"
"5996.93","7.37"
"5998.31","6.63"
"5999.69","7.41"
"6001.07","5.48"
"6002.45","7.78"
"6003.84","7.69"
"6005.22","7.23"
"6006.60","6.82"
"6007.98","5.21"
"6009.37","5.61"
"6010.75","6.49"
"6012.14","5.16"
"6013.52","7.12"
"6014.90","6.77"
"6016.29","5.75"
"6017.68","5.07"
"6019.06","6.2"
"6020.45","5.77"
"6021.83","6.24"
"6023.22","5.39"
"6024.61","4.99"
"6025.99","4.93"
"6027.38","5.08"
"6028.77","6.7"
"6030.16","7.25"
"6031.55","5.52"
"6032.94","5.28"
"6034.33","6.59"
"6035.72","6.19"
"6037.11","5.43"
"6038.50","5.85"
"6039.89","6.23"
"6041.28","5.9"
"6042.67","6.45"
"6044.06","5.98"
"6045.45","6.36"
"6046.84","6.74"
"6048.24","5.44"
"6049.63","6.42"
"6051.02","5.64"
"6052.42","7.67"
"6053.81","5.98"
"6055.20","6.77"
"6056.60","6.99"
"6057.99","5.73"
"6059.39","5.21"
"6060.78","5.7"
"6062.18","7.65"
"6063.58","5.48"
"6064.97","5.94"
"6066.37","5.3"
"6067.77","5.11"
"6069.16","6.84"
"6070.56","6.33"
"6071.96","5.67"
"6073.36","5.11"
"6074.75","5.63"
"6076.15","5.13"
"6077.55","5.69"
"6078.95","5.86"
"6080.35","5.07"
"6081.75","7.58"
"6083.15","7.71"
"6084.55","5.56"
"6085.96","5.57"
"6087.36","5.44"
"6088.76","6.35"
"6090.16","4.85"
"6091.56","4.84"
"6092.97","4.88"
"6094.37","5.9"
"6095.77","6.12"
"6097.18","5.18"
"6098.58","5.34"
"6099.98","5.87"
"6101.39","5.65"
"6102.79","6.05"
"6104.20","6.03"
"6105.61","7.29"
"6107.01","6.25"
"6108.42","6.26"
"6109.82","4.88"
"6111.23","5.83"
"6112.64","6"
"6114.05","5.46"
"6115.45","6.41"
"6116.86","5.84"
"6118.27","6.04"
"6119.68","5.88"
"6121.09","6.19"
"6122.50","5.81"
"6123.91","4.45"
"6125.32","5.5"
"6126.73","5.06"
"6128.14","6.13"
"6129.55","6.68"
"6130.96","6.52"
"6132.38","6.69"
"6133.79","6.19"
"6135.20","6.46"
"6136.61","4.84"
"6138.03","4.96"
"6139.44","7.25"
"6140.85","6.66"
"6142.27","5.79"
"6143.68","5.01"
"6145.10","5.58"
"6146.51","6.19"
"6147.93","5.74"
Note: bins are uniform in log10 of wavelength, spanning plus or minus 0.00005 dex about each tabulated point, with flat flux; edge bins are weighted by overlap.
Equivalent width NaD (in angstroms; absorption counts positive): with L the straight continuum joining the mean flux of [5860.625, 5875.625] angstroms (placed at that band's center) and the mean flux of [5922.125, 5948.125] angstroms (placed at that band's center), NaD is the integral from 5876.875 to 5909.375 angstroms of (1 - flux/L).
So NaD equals 0.8 angstroms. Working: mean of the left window 6.03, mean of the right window 6.17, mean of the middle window 5.93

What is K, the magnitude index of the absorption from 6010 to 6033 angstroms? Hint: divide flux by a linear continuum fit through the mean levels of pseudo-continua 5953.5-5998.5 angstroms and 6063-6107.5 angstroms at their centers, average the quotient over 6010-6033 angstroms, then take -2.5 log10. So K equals 0.02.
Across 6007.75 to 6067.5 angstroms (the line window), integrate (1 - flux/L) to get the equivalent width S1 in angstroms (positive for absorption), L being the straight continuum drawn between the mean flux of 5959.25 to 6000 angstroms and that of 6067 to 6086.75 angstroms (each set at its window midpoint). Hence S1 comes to 0.3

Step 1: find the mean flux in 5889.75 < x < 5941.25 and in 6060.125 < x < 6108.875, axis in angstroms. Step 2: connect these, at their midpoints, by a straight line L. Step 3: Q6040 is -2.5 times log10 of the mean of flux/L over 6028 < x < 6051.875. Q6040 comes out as -0.04 mag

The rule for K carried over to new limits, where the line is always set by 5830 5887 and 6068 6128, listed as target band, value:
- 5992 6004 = -0.12 mag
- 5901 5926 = 0.03 mag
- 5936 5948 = -0.05 mag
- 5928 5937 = 0.01 mag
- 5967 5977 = -0.06 mag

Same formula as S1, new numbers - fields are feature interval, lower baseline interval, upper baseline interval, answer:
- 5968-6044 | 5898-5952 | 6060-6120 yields -1.6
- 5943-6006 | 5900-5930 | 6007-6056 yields -2.6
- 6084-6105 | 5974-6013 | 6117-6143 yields 1.5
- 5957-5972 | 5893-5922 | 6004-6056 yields -1.1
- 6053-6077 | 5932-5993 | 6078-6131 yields 0.0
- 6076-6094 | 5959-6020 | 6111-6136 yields 0.8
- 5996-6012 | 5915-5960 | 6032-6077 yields -1.7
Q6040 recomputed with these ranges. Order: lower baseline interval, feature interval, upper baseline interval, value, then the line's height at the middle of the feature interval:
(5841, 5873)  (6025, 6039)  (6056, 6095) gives -0.002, 5.85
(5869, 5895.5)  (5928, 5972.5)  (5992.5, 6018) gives 0.020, 6.29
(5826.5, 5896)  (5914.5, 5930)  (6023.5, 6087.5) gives 0.040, 6.06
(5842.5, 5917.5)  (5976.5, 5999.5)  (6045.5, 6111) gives -0.010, 5.96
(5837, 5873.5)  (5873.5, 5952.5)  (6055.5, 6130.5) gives -0.018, 5.94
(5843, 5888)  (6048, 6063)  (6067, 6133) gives -0.075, 5.89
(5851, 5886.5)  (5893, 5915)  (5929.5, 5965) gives 0.010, 6.07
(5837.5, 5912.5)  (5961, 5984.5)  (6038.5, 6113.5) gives -0.041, 5.98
